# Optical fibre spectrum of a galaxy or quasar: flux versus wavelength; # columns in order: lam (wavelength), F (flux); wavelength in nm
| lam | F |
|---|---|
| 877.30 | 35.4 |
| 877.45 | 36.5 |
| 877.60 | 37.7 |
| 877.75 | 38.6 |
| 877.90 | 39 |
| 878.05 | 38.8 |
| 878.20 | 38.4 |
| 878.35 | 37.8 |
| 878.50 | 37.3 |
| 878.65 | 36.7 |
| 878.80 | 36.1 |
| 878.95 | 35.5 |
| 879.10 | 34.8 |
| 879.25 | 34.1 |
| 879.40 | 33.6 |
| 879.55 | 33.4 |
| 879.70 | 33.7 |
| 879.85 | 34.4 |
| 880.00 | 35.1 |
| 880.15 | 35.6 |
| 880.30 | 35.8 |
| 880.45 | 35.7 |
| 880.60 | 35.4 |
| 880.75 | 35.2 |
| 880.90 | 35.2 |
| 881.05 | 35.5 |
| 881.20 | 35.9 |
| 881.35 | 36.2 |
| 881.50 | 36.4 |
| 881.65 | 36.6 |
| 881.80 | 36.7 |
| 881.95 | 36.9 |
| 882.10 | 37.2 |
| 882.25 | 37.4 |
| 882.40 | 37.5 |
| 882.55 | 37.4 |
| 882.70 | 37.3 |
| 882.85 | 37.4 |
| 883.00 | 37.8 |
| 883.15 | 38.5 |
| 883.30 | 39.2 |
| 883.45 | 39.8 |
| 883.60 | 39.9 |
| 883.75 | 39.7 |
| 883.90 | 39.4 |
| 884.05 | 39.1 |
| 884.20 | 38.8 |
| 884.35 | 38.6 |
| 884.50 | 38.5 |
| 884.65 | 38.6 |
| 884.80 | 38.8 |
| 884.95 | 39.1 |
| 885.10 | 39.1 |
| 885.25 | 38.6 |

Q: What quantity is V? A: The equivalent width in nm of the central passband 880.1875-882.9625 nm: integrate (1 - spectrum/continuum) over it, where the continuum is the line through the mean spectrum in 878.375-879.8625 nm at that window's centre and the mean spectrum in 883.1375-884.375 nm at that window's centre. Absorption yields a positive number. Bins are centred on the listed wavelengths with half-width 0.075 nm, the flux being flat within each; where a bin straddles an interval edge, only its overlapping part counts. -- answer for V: 0.06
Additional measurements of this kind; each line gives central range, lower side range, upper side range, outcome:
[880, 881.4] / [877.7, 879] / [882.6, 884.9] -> 0.093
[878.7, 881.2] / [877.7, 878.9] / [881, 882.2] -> 0.143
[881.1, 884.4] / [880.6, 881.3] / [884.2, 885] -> -0.071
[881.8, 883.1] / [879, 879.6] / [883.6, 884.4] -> 0.006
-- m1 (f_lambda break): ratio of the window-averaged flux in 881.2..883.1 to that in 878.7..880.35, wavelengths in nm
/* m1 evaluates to 1.07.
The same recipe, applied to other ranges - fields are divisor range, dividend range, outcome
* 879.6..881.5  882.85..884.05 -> 1.11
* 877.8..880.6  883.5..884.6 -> 1.09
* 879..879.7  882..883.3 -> 1.11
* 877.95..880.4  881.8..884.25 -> 1.07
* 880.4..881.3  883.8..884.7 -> 1.09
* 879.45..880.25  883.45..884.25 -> 1.14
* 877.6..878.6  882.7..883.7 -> 1.01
